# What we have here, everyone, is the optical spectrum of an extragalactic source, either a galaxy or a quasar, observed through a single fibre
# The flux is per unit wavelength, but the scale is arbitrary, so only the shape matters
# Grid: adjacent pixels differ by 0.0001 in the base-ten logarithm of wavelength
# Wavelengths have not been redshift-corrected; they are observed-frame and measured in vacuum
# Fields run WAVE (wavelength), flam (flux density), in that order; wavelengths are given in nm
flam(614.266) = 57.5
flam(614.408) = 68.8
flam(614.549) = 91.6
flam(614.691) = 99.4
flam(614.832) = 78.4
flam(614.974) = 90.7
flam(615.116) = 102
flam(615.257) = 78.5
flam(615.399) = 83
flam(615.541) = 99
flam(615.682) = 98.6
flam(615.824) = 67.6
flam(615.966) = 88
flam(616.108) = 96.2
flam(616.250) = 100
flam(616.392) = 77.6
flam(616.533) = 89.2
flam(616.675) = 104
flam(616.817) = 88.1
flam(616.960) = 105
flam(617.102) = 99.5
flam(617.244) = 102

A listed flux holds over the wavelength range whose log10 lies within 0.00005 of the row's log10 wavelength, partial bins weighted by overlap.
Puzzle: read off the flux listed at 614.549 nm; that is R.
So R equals 91.6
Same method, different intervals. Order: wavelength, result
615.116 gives 102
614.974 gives 90.7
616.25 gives 100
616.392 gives 77.6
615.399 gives 83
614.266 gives 57.5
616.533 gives 89.2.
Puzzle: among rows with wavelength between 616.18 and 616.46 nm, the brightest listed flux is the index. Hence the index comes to 100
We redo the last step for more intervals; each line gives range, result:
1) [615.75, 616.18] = 96.2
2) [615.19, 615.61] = 99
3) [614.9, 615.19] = 102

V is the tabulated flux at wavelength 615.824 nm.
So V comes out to 67.6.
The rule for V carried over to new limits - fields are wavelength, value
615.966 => 88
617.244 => 102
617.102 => 99.5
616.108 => 96.2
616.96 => 105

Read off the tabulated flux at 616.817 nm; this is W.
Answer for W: 88.1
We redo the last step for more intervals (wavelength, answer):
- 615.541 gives 99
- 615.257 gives 78.5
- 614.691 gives 99.4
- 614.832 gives 78.4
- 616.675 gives 104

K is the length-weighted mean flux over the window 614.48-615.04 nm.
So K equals 90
